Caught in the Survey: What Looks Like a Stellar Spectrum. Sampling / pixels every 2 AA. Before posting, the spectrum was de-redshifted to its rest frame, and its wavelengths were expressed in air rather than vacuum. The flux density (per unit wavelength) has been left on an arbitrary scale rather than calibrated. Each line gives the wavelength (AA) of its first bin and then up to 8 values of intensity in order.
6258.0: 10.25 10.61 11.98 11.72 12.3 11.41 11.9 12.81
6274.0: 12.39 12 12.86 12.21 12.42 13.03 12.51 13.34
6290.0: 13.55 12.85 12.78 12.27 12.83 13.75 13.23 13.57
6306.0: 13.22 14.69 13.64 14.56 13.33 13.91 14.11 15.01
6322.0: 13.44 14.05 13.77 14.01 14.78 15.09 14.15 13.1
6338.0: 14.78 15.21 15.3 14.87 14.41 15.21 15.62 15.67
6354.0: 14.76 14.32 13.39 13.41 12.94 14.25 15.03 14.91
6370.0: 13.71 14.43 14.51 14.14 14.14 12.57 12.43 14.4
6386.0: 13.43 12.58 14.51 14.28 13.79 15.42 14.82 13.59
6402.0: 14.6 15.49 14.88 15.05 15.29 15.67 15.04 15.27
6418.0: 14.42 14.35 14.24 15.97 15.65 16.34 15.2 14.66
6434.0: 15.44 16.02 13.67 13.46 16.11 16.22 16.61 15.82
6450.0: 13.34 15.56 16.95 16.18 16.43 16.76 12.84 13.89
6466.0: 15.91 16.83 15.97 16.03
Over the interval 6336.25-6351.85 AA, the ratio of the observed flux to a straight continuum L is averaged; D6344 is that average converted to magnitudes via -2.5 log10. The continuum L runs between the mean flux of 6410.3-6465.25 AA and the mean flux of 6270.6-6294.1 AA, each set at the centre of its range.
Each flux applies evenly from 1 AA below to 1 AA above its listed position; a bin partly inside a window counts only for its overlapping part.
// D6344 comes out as -0.10 mag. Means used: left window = 12.7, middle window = 15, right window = 15.3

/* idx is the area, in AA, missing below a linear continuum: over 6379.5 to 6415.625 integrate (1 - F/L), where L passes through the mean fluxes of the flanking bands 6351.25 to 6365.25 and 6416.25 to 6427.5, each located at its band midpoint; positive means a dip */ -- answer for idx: 0.7 AA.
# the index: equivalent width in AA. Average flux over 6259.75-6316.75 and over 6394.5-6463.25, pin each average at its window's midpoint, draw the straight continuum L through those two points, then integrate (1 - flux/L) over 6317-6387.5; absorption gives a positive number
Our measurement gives -1.8 AA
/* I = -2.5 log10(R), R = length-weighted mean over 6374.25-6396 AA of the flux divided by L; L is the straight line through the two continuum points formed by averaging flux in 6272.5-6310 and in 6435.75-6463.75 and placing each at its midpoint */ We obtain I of 0.05 mag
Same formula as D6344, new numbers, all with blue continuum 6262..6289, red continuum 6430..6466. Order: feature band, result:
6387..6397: 0.02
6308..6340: -0.08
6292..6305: -0.03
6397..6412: -0.02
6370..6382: 0.02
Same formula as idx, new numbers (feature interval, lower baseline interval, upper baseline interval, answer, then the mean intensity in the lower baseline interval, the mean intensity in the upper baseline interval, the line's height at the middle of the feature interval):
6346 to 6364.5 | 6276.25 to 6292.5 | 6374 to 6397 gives -1.21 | 12.8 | 13.8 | 13.5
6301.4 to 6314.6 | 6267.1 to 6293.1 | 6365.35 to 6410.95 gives -0.79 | 12.6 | 14.3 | 13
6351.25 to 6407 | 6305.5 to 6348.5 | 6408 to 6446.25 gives 2.36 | 14.3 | 15.2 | 14.8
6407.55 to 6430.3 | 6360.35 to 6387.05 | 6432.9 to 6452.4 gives -0.69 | 13.9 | 15.2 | 14.8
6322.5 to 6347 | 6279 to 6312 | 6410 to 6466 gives -1.24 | 13.2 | 15.3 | 13.7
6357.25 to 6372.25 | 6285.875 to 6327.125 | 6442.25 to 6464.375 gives 0.38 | 13.6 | 15.6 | 14.4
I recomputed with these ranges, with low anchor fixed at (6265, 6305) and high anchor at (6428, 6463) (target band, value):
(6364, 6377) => -0.02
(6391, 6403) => 0.01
